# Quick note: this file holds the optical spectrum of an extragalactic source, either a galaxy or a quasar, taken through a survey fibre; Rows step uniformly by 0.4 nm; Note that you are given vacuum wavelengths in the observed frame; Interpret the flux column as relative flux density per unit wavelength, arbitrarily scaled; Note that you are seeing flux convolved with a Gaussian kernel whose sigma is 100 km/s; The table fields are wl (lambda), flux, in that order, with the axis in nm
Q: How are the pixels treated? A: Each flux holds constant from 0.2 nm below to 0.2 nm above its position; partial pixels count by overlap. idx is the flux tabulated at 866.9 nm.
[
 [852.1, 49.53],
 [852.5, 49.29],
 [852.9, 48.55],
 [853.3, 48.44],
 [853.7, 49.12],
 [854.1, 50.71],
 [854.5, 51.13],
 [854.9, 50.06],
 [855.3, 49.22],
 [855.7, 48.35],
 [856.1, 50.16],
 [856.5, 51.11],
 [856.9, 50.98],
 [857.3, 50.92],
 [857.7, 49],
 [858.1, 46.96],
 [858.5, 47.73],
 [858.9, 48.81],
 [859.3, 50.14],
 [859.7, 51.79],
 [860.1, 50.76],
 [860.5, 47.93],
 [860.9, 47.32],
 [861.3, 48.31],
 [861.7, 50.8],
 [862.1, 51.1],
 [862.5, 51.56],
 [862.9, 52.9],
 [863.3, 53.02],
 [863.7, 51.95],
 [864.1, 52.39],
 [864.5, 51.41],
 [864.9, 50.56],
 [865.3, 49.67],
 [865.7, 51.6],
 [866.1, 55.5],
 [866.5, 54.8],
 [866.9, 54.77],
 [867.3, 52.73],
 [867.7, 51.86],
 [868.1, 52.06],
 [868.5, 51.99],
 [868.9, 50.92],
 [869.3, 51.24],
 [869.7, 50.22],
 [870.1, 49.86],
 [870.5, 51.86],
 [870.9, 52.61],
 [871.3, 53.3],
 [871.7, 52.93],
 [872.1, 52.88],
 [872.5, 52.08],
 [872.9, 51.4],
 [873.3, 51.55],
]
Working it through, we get 54.77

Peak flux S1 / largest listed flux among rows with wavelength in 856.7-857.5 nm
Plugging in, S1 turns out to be 50.98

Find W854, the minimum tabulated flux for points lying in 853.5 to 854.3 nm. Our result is 49.12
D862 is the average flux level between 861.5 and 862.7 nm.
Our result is 51.2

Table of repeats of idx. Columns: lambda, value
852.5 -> 49.29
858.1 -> 46.96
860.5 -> 47.93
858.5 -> 47.73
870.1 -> 49.86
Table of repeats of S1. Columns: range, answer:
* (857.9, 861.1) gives 51.79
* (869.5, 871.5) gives 53.3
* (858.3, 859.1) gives 48.81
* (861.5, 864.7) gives 53.02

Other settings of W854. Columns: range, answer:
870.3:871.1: 51.86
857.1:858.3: 46.96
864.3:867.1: 49.67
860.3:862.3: 47.32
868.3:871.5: 49.86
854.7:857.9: 48.35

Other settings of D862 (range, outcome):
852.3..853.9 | 48.9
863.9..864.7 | 51.9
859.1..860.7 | 50.2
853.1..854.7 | 49.8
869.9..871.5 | 51.9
